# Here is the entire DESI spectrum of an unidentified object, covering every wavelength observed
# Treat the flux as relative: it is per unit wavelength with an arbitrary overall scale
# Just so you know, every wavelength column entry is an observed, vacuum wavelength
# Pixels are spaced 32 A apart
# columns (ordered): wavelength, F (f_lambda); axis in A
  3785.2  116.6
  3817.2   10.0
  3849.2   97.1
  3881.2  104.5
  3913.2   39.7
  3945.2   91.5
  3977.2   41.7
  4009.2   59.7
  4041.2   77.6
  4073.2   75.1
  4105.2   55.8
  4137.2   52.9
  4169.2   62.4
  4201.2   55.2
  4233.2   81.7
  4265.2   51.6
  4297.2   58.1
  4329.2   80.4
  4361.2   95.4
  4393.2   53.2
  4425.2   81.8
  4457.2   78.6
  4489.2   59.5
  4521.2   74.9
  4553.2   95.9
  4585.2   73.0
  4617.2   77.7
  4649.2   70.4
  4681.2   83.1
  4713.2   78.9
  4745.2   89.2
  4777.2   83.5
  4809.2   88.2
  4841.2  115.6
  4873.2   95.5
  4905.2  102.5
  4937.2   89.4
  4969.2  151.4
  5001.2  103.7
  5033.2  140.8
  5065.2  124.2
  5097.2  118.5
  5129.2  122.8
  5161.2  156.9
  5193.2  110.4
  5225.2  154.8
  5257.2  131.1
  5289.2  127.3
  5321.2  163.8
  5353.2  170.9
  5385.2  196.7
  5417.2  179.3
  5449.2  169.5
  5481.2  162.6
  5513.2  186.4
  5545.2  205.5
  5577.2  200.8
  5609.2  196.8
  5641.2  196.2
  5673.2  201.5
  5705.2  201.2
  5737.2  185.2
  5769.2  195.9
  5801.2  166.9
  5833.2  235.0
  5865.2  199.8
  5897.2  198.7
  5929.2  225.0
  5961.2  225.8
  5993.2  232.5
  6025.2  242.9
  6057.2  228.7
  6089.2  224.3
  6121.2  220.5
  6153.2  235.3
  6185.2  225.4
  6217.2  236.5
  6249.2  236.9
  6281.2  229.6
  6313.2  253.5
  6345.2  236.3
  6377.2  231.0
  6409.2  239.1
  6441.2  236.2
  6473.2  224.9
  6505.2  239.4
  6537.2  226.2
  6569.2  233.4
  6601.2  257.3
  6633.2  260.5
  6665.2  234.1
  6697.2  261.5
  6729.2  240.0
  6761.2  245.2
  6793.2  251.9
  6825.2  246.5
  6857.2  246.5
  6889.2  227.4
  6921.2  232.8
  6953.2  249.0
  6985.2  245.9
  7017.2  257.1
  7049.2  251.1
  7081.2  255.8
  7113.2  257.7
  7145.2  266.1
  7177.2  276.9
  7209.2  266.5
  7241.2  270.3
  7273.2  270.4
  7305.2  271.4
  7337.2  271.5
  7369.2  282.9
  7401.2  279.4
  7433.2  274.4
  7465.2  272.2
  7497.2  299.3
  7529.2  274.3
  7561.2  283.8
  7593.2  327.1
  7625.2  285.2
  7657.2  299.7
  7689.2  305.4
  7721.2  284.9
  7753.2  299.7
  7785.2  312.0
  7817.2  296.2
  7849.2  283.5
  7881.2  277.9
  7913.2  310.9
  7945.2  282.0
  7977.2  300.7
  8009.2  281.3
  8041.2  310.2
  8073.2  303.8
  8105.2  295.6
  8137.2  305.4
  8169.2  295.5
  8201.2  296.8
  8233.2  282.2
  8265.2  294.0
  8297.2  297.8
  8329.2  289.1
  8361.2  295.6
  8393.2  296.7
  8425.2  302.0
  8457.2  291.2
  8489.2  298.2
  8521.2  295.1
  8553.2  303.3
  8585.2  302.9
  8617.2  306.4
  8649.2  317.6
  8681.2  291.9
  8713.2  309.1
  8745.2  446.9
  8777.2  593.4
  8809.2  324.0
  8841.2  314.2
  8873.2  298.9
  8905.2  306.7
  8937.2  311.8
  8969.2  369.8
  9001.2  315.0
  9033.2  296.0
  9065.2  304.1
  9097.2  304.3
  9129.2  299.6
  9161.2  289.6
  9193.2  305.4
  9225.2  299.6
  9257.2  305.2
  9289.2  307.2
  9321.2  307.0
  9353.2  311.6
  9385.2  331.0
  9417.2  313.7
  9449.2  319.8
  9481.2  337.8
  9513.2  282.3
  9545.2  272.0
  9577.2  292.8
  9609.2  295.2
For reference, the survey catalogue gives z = 0.335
